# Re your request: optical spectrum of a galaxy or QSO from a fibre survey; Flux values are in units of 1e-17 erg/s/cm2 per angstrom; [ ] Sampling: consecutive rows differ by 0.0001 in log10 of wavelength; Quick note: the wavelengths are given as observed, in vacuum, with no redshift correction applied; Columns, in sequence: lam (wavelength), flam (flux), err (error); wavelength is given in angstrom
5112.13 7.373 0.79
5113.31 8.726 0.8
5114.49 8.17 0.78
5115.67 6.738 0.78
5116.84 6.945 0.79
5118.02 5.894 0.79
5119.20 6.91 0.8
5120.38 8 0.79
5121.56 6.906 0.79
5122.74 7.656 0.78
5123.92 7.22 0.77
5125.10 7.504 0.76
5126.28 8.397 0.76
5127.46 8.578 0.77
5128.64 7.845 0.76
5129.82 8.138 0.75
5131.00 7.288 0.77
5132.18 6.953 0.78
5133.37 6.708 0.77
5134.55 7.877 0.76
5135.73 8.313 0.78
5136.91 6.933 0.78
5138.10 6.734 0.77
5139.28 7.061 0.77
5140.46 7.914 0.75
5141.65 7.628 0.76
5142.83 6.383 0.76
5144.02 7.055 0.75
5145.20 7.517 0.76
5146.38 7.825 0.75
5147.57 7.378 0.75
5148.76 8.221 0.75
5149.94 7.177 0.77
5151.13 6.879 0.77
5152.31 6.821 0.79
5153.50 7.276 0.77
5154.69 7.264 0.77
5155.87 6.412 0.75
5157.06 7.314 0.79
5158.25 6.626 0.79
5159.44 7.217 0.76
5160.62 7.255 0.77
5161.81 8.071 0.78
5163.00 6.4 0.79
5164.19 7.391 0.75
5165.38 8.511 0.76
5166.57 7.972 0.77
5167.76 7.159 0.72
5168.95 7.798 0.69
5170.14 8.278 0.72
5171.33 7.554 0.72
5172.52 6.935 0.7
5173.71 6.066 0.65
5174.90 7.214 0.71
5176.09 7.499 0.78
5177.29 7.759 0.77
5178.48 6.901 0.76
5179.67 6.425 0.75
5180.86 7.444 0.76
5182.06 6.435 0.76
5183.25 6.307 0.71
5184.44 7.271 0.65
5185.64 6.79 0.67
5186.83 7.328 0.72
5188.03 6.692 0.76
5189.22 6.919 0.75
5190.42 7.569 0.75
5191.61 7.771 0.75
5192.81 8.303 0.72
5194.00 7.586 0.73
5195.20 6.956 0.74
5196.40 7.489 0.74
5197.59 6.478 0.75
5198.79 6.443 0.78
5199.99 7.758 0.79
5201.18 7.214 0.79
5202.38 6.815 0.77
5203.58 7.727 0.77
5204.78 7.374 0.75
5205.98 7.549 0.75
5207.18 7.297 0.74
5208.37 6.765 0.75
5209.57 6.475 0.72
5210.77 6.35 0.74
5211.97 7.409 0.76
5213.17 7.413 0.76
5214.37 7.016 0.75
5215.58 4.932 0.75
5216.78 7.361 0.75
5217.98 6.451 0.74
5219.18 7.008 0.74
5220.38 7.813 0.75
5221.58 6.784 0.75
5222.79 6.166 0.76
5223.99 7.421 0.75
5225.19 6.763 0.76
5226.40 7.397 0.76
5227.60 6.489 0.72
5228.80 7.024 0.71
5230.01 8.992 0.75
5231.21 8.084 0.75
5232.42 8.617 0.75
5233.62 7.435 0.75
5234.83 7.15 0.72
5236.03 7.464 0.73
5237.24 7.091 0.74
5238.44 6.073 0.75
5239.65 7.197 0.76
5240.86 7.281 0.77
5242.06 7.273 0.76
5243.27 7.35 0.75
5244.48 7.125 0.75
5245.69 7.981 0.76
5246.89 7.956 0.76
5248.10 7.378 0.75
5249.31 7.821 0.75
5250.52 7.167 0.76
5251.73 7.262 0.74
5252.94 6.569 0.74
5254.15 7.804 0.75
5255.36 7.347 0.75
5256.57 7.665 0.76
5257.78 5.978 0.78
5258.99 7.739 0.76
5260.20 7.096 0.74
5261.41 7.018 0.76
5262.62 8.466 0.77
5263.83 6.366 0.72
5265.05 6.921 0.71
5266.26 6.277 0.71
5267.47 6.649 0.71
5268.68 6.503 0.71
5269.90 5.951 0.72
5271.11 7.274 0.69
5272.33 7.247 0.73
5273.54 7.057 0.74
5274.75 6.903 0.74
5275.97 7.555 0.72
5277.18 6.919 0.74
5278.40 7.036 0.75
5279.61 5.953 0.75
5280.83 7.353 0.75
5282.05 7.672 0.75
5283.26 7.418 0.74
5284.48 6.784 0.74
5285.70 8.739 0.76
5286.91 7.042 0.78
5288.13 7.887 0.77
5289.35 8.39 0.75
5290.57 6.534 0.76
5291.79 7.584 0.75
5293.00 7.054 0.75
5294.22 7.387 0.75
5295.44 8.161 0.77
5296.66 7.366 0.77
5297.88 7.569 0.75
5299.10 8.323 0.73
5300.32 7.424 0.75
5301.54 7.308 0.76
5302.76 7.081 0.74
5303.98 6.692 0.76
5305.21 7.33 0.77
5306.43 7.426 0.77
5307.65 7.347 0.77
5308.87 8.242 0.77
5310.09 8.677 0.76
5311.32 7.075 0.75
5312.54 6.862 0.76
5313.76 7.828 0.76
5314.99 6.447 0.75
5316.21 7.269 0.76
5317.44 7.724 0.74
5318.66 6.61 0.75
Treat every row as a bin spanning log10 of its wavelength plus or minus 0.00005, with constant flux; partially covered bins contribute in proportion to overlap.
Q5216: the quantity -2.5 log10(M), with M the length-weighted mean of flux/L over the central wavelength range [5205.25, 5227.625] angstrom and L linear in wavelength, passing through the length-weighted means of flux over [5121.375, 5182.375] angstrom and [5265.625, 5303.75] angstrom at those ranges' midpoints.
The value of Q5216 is 0.06 mag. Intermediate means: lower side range 7.35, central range 6.9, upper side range 7.24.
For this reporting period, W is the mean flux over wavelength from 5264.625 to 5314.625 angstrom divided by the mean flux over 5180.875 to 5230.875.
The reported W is 1.03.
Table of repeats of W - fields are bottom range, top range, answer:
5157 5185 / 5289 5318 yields 1.03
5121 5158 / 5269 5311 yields 1.00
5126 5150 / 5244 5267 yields 0.97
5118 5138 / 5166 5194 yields 0.97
